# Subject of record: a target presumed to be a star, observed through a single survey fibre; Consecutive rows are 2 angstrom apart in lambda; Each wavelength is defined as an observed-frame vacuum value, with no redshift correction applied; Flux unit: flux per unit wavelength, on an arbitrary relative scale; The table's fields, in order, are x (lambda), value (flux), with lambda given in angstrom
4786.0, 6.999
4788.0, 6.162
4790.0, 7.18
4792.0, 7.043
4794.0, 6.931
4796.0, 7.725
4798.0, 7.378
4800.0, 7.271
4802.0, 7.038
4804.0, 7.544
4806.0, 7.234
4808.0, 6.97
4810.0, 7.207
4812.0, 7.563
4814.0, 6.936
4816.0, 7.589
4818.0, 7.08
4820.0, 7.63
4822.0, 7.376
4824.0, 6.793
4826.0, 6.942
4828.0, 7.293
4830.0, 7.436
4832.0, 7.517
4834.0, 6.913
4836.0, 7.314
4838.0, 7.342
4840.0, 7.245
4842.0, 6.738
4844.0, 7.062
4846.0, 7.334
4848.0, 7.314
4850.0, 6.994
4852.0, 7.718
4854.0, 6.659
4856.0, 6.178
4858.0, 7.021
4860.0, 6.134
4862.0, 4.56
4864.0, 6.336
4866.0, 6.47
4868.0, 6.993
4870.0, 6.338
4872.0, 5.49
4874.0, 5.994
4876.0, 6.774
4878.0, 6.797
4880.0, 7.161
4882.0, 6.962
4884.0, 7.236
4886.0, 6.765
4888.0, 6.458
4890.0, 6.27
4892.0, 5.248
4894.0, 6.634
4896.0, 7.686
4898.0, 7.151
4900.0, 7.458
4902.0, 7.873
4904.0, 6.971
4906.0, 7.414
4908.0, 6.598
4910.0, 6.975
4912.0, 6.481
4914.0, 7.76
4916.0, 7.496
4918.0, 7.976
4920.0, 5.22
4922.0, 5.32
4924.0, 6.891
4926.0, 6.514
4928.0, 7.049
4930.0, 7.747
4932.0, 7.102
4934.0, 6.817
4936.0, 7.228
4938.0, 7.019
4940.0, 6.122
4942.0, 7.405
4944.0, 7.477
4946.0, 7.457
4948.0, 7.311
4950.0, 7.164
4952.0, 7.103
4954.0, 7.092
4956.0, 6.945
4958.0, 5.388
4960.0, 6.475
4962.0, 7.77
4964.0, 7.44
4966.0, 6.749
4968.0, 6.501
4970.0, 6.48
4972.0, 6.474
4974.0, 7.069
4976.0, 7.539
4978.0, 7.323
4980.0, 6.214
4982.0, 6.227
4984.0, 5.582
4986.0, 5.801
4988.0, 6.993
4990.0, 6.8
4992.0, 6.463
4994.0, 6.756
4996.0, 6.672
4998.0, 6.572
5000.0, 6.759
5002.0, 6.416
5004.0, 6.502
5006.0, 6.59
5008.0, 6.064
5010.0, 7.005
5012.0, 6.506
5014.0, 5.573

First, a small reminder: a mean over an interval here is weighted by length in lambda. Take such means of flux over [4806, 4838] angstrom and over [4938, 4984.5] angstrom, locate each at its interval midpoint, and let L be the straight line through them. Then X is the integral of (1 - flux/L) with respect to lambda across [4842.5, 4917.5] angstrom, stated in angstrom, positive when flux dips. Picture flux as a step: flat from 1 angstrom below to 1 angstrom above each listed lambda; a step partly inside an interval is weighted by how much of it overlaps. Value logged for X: 3.1 angstrom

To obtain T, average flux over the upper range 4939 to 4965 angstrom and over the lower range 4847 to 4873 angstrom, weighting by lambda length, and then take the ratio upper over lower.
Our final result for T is 1.08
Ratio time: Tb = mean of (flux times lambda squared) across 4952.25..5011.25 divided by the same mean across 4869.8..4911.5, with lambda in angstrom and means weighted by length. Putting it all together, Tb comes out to 1.02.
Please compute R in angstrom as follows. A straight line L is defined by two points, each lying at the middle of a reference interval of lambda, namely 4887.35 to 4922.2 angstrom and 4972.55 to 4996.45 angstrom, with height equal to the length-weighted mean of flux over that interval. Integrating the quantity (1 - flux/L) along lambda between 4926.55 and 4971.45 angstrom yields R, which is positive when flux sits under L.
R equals -1.7 angstrom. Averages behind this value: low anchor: 6.87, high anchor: 6.62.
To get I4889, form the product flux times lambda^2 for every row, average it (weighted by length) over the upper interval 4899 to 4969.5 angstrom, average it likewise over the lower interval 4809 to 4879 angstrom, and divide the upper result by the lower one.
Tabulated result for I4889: 1.1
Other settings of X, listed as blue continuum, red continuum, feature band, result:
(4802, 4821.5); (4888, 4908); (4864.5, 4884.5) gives 1.2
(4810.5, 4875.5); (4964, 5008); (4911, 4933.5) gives -0.5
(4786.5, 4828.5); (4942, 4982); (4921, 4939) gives 0.3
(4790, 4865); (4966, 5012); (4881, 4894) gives 0.7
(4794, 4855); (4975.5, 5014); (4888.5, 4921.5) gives -0.1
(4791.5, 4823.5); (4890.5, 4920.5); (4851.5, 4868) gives 1.7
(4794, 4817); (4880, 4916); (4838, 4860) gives 0.4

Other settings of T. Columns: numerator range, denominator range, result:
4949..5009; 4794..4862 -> 0.94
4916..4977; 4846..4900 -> 1.04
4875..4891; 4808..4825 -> 0.94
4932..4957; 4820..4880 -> 1.04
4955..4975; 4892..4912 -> 0.95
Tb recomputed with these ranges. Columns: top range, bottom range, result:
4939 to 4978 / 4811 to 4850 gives 1.01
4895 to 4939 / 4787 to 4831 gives 1.02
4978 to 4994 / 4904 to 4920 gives 0.93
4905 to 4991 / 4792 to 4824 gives 1.00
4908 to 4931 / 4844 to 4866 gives 1.06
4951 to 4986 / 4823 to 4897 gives 1.04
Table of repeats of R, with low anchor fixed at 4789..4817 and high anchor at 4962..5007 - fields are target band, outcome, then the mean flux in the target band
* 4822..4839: -0.1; 7.2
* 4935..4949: -0.7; 7.15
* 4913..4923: 0.2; 6.75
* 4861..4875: 2.0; 6.03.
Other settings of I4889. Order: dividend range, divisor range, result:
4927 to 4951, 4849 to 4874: 1.16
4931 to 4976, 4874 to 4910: 1.03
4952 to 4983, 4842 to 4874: 1.08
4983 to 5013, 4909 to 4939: 0.97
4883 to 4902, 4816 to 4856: 0.97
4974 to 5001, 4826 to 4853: 0.97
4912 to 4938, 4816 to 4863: 1.02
